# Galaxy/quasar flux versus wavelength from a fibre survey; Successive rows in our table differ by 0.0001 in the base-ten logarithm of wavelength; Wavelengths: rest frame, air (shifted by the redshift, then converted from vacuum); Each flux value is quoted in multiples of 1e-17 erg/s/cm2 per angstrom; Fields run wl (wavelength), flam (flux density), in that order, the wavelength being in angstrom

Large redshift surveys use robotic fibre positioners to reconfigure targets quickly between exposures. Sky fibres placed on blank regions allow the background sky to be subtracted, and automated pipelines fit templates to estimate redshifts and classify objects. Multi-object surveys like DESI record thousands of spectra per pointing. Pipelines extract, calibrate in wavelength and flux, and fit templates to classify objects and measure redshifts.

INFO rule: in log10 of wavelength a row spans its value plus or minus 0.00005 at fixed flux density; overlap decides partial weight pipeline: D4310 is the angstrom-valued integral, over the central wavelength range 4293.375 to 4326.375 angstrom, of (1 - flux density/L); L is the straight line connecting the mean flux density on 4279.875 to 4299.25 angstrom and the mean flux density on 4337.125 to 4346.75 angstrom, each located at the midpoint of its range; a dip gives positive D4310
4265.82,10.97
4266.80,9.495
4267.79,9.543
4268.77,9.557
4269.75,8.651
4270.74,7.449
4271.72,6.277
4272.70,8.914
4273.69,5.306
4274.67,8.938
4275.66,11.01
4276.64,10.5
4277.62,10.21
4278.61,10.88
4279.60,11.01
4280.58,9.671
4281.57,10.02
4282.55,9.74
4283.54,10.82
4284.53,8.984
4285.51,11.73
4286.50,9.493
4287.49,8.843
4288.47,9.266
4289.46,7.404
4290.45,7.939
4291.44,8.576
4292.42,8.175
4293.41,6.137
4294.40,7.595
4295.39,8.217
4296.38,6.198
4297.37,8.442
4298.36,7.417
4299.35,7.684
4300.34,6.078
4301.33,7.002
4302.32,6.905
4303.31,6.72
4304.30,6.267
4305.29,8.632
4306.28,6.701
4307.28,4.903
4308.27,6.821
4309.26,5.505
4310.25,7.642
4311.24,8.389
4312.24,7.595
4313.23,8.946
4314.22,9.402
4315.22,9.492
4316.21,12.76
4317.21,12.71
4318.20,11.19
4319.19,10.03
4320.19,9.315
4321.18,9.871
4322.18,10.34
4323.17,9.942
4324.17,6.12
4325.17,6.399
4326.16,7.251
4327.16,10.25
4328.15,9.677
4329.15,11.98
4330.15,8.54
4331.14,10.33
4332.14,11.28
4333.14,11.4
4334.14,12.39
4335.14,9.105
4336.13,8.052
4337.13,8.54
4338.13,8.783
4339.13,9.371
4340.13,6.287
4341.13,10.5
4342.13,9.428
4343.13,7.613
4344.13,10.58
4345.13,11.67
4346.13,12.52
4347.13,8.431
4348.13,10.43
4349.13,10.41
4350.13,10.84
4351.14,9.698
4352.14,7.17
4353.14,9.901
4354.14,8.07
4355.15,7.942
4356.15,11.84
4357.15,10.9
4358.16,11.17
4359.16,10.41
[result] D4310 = 3.4 angstrom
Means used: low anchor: 8.67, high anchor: 9.57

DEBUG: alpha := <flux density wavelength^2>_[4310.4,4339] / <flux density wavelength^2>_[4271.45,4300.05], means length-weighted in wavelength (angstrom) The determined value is 1.11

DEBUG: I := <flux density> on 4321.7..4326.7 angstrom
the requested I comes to 8.02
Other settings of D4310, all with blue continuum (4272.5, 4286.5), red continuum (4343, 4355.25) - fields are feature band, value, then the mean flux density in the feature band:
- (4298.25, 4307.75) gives 2.9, 6.81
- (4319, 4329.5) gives 0.7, 9.13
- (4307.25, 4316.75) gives 1.4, 8.32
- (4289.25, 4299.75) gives 2.4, 7.62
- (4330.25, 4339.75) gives 0.0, 9.81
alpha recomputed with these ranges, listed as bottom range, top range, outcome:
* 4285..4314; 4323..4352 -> 1.27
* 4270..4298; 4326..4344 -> 1.11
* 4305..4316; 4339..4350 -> 1.28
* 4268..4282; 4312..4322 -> 1.13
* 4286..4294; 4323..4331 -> 1.09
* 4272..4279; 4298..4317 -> 0.84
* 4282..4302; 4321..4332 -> 1.13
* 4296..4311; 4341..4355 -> 1.44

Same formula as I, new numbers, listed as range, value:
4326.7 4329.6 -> 10.6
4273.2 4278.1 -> 9.21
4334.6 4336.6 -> 8.69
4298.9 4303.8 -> 6.87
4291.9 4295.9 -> 7.54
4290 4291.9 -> 8.25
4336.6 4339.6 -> 8.87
